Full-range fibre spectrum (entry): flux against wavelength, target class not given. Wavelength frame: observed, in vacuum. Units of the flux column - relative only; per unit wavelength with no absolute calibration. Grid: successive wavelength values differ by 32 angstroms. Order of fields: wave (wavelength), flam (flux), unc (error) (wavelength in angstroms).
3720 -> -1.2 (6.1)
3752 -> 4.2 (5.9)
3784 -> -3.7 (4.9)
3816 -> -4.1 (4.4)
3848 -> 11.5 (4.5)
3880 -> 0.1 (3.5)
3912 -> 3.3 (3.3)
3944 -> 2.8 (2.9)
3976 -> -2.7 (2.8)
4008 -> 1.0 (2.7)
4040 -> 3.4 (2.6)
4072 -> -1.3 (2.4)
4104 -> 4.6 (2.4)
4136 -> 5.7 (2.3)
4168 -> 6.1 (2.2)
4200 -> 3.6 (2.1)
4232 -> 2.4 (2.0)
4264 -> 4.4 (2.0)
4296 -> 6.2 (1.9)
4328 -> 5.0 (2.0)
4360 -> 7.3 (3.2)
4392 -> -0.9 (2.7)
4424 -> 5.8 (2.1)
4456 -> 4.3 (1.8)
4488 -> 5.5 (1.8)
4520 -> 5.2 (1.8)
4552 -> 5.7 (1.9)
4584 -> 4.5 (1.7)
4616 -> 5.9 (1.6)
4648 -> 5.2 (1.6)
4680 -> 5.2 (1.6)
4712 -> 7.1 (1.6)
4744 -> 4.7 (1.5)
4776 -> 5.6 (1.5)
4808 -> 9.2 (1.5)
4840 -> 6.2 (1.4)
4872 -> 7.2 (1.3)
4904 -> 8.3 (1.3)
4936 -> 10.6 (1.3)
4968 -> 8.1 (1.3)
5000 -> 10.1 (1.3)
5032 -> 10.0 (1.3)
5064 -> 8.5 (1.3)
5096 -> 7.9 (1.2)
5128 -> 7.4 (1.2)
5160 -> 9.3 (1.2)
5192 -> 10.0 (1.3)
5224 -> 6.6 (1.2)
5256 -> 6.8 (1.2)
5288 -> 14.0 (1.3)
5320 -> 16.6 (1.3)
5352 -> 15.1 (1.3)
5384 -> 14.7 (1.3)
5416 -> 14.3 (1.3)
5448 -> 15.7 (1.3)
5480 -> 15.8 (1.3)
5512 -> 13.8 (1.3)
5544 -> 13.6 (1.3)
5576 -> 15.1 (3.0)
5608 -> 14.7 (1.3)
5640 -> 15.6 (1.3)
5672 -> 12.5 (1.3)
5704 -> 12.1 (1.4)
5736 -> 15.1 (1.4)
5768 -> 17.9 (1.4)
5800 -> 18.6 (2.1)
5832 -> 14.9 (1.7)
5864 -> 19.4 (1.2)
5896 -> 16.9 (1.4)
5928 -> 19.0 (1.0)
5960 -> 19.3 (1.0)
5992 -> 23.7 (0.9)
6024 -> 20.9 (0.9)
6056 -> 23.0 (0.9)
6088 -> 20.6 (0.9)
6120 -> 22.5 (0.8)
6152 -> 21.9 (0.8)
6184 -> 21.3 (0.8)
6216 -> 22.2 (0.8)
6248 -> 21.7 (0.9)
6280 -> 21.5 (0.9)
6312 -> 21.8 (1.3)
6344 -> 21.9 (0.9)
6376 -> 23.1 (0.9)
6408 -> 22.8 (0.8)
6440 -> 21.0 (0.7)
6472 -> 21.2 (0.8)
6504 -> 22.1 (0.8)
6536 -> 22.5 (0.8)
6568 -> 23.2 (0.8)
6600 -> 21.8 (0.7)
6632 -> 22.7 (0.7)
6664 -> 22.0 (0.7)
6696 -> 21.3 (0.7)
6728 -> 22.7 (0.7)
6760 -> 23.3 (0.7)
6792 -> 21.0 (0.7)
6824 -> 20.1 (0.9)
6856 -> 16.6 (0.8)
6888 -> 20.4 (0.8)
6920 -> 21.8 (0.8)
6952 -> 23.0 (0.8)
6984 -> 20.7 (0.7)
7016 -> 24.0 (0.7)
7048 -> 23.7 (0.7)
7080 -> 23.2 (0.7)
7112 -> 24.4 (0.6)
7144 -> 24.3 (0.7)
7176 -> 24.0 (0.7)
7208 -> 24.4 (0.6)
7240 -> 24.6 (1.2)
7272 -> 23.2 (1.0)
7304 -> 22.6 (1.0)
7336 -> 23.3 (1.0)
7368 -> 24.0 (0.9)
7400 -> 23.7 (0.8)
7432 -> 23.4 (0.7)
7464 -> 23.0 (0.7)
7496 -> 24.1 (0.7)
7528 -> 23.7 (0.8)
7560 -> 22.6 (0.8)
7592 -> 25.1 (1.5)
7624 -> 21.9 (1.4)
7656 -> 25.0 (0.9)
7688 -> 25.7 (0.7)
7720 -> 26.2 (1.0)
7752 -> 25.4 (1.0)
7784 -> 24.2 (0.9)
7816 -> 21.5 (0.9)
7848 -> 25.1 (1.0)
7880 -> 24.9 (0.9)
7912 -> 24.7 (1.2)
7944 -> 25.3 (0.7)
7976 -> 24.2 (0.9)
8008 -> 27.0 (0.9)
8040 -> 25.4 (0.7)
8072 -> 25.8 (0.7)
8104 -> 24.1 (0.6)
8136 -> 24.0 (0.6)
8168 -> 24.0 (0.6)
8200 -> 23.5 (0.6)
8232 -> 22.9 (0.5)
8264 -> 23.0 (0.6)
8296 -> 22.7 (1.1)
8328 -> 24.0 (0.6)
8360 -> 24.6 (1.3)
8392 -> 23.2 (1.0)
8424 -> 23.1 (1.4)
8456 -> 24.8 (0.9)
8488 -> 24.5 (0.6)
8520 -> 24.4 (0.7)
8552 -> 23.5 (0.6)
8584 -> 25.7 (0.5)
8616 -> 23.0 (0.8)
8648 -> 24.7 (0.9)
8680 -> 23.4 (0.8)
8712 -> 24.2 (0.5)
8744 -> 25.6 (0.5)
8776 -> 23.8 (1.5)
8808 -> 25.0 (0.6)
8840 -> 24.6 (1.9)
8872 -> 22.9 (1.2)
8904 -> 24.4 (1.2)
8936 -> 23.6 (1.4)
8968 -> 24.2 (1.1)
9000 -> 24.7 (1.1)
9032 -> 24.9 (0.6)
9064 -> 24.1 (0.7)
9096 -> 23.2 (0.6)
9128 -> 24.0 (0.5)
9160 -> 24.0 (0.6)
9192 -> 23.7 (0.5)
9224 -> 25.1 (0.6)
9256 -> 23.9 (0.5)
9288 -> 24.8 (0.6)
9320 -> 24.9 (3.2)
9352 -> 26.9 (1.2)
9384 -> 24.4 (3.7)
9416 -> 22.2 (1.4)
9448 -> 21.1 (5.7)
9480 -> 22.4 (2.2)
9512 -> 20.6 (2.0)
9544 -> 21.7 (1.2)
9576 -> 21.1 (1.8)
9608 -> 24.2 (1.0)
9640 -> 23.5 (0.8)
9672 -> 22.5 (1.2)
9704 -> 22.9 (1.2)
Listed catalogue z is 0.326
